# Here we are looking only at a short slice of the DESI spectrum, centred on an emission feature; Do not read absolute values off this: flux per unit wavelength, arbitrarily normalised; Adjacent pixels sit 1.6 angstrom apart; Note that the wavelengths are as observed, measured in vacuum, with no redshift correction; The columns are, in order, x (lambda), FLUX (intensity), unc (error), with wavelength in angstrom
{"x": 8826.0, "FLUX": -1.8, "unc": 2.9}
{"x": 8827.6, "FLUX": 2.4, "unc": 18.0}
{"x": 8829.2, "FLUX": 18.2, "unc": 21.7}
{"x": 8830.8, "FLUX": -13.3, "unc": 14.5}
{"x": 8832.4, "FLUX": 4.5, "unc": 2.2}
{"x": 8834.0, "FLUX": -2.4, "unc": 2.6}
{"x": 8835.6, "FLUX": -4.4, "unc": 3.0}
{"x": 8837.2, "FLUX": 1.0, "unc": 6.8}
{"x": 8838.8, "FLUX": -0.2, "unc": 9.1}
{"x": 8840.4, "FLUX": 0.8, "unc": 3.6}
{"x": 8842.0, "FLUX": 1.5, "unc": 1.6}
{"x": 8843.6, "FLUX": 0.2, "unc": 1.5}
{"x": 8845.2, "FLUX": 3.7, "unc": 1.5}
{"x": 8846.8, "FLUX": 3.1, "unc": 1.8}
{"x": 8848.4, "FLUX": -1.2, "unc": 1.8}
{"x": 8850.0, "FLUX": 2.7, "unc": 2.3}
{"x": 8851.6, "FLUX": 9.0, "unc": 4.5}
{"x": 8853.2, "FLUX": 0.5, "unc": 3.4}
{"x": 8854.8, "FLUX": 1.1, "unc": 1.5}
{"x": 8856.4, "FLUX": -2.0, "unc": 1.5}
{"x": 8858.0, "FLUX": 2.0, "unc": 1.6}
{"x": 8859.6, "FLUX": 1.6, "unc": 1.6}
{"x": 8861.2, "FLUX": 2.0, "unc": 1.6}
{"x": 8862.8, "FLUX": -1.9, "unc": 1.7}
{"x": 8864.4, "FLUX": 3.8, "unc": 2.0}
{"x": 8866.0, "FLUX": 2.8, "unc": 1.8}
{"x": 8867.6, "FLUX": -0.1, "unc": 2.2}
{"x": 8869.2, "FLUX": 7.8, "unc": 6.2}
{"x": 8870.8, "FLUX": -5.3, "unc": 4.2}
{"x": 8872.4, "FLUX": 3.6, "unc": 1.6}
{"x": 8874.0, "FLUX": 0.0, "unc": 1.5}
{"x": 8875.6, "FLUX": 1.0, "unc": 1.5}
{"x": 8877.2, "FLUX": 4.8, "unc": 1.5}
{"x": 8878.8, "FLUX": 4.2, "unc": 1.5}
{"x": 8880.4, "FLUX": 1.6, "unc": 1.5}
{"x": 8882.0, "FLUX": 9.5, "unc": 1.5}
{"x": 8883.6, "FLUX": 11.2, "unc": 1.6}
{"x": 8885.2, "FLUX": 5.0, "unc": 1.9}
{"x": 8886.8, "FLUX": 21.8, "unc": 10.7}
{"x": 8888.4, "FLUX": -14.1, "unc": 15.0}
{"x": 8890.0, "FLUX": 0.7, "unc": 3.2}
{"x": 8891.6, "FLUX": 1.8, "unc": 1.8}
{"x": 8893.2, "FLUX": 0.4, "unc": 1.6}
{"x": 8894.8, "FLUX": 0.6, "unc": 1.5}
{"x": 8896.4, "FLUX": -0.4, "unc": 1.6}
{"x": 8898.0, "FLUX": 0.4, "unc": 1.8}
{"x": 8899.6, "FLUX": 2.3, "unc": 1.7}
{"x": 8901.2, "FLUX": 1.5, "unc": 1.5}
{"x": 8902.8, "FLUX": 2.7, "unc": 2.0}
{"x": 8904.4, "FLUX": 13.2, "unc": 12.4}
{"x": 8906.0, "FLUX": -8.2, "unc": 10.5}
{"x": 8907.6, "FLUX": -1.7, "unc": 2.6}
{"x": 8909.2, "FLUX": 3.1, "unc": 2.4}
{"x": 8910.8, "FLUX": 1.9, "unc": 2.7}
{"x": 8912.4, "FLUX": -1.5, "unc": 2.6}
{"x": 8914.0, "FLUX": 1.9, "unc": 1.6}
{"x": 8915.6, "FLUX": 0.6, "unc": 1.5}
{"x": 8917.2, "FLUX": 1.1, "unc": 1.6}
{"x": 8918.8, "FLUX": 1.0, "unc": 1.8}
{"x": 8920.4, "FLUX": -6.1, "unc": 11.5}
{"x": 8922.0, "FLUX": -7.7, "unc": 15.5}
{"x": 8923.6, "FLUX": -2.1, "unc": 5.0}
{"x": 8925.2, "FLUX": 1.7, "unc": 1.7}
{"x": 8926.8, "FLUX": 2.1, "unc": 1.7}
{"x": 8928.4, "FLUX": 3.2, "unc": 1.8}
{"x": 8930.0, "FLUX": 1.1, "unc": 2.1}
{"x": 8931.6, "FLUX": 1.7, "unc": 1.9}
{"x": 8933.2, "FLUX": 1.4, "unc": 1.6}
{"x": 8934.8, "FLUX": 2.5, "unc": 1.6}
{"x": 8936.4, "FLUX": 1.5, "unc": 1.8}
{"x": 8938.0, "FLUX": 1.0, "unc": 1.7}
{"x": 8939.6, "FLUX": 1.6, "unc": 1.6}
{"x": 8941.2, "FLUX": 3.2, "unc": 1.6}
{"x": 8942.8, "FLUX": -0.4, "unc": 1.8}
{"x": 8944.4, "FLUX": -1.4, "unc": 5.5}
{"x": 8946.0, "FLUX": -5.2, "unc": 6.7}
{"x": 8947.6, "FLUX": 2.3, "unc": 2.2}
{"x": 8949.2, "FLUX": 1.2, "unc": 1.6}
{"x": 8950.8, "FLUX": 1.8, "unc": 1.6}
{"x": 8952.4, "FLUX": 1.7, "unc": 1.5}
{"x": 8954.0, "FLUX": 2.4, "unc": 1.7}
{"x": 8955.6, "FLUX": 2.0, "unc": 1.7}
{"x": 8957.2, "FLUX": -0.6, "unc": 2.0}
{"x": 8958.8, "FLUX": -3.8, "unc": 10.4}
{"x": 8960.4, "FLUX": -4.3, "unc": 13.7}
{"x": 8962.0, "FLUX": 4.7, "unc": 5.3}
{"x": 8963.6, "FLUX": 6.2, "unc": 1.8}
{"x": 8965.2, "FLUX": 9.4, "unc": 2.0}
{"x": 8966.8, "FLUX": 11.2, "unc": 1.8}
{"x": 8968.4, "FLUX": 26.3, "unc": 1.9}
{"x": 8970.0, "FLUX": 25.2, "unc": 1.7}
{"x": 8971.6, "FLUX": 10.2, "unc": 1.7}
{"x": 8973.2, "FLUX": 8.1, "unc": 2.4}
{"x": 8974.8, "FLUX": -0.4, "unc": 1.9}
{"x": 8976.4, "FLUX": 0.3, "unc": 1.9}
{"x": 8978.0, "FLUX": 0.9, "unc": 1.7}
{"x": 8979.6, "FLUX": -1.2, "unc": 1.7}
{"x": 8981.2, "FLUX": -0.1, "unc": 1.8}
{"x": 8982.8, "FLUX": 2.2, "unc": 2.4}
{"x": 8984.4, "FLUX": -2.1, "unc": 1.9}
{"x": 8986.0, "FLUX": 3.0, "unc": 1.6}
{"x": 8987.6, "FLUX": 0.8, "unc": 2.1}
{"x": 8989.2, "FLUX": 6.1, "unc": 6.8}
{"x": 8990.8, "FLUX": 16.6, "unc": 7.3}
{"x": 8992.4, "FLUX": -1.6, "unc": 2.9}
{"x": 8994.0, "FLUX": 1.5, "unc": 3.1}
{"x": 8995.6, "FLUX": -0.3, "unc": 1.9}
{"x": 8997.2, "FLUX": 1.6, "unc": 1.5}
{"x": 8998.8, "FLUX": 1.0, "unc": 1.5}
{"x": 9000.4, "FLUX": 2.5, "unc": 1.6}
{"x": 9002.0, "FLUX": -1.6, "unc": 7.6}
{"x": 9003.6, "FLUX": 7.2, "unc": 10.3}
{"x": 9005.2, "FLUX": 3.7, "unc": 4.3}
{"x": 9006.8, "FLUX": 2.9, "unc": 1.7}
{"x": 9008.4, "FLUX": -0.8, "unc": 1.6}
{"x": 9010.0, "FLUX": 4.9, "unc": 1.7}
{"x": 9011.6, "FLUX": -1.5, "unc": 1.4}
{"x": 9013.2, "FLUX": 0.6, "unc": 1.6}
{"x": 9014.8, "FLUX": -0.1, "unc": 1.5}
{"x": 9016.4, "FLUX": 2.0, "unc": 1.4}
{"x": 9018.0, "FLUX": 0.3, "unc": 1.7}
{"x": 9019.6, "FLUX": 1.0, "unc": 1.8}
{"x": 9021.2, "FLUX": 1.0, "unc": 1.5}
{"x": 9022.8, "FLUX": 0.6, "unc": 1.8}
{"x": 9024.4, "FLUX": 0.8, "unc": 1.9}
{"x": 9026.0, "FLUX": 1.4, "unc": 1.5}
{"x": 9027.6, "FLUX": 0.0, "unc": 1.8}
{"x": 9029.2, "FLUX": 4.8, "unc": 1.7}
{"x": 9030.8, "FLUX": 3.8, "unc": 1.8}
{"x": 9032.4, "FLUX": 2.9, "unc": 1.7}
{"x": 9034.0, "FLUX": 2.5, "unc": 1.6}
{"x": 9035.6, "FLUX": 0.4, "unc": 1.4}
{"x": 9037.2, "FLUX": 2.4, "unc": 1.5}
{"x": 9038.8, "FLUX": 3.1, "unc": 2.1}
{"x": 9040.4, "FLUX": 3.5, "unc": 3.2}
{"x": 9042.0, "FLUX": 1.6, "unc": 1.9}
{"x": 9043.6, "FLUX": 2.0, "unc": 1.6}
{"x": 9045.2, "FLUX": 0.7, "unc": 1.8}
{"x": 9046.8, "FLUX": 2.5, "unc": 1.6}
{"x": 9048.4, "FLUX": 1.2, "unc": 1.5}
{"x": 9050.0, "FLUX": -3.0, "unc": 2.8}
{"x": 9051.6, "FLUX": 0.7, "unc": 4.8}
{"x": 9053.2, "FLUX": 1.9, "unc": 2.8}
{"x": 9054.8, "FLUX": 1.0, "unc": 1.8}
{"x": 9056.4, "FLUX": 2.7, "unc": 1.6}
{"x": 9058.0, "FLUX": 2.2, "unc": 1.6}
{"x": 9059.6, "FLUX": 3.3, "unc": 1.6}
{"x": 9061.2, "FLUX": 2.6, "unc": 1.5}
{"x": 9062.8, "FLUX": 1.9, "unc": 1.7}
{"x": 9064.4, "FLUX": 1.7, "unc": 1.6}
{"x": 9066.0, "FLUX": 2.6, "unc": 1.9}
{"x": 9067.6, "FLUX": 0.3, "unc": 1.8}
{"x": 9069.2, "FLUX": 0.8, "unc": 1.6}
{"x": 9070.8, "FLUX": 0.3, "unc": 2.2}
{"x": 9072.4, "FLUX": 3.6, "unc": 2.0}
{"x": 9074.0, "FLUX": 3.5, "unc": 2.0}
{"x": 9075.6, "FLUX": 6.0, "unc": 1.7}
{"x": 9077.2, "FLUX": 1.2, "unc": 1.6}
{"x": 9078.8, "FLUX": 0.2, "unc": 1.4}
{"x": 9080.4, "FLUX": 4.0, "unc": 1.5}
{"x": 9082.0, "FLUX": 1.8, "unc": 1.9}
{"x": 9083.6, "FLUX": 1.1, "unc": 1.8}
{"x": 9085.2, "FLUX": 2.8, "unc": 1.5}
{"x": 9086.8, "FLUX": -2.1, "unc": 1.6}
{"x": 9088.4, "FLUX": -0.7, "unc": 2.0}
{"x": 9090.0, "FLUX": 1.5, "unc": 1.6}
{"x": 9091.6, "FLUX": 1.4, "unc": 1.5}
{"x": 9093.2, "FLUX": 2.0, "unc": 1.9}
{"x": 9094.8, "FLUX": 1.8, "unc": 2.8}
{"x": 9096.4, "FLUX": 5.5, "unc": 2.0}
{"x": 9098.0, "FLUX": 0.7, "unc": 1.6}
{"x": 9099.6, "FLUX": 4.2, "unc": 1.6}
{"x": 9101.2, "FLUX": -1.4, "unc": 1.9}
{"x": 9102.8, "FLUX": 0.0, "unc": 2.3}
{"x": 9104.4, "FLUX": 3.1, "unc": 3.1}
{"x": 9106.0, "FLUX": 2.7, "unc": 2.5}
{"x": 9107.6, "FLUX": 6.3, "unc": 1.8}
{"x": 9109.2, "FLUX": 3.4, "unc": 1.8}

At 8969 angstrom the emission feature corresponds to [O III]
